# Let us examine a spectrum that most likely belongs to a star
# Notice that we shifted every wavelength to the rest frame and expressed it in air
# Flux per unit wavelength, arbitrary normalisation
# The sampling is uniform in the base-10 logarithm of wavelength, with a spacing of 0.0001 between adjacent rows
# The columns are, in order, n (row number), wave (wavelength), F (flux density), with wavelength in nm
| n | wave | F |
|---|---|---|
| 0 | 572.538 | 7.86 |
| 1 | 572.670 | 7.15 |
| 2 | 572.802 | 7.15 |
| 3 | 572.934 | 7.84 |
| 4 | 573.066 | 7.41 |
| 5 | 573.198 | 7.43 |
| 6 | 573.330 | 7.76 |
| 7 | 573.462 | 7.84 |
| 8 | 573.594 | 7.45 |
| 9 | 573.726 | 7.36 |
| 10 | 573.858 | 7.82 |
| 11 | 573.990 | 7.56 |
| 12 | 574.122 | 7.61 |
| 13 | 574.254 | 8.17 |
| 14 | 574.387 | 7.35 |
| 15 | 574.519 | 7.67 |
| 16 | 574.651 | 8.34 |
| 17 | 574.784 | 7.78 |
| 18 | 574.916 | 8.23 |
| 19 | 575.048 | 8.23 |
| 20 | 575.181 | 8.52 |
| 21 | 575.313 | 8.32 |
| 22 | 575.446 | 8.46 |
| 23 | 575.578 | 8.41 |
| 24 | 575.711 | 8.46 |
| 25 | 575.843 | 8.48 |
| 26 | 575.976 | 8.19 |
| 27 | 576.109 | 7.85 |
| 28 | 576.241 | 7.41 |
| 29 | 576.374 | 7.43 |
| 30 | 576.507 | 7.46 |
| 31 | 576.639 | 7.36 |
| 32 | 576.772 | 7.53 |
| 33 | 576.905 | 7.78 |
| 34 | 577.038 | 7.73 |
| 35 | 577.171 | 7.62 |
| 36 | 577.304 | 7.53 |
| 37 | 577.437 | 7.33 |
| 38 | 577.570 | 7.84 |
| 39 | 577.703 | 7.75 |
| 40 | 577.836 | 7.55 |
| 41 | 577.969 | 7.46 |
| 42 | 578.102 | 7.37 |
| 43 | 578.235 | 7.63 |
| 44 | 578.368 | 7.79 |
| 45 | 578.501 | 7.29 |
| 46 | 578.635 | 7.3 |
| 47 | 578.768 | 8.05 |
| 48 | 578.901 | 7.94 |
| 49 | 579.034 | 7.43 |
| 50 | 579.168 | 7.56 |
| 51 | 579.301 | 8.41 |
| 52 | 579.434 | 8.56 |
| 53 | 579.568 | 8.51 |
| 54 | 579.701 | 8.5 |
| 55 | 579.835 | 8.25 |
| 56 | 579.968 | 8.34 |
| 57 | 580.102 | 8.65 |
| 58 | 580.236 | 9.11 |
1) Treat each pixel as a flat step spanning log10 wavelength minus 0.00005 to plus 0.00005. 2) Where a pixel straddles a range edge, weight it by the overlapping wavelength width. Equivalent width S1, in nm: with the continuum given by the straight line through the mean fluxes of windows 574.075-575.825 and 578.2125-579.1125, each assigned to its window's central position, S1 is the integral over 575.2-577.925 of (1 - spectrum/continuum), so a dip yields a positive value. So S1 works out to 0.029 nm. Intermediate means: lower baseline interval 8.14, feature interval 7.83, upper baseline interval 7.63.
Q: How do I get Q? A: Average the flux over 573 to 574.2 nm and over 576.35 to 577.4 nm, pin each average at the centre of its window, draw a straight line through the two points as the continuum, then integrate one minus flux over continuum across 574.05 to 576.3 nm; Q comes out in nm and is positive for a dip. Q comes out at -0.15 nm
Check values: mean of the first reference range 7.59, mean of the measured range 8.09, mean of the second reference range 7.55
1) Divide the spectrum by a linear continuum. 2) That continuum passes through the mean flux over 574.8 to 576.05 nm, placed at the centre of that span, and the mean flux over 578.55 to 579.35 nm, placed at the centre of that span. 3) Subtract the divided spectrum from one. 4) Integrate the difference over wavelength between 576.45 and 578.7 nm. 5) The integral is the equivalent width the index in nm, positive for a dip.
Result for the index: 0.12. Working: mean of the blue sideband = 8.34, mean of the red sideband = 7.75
